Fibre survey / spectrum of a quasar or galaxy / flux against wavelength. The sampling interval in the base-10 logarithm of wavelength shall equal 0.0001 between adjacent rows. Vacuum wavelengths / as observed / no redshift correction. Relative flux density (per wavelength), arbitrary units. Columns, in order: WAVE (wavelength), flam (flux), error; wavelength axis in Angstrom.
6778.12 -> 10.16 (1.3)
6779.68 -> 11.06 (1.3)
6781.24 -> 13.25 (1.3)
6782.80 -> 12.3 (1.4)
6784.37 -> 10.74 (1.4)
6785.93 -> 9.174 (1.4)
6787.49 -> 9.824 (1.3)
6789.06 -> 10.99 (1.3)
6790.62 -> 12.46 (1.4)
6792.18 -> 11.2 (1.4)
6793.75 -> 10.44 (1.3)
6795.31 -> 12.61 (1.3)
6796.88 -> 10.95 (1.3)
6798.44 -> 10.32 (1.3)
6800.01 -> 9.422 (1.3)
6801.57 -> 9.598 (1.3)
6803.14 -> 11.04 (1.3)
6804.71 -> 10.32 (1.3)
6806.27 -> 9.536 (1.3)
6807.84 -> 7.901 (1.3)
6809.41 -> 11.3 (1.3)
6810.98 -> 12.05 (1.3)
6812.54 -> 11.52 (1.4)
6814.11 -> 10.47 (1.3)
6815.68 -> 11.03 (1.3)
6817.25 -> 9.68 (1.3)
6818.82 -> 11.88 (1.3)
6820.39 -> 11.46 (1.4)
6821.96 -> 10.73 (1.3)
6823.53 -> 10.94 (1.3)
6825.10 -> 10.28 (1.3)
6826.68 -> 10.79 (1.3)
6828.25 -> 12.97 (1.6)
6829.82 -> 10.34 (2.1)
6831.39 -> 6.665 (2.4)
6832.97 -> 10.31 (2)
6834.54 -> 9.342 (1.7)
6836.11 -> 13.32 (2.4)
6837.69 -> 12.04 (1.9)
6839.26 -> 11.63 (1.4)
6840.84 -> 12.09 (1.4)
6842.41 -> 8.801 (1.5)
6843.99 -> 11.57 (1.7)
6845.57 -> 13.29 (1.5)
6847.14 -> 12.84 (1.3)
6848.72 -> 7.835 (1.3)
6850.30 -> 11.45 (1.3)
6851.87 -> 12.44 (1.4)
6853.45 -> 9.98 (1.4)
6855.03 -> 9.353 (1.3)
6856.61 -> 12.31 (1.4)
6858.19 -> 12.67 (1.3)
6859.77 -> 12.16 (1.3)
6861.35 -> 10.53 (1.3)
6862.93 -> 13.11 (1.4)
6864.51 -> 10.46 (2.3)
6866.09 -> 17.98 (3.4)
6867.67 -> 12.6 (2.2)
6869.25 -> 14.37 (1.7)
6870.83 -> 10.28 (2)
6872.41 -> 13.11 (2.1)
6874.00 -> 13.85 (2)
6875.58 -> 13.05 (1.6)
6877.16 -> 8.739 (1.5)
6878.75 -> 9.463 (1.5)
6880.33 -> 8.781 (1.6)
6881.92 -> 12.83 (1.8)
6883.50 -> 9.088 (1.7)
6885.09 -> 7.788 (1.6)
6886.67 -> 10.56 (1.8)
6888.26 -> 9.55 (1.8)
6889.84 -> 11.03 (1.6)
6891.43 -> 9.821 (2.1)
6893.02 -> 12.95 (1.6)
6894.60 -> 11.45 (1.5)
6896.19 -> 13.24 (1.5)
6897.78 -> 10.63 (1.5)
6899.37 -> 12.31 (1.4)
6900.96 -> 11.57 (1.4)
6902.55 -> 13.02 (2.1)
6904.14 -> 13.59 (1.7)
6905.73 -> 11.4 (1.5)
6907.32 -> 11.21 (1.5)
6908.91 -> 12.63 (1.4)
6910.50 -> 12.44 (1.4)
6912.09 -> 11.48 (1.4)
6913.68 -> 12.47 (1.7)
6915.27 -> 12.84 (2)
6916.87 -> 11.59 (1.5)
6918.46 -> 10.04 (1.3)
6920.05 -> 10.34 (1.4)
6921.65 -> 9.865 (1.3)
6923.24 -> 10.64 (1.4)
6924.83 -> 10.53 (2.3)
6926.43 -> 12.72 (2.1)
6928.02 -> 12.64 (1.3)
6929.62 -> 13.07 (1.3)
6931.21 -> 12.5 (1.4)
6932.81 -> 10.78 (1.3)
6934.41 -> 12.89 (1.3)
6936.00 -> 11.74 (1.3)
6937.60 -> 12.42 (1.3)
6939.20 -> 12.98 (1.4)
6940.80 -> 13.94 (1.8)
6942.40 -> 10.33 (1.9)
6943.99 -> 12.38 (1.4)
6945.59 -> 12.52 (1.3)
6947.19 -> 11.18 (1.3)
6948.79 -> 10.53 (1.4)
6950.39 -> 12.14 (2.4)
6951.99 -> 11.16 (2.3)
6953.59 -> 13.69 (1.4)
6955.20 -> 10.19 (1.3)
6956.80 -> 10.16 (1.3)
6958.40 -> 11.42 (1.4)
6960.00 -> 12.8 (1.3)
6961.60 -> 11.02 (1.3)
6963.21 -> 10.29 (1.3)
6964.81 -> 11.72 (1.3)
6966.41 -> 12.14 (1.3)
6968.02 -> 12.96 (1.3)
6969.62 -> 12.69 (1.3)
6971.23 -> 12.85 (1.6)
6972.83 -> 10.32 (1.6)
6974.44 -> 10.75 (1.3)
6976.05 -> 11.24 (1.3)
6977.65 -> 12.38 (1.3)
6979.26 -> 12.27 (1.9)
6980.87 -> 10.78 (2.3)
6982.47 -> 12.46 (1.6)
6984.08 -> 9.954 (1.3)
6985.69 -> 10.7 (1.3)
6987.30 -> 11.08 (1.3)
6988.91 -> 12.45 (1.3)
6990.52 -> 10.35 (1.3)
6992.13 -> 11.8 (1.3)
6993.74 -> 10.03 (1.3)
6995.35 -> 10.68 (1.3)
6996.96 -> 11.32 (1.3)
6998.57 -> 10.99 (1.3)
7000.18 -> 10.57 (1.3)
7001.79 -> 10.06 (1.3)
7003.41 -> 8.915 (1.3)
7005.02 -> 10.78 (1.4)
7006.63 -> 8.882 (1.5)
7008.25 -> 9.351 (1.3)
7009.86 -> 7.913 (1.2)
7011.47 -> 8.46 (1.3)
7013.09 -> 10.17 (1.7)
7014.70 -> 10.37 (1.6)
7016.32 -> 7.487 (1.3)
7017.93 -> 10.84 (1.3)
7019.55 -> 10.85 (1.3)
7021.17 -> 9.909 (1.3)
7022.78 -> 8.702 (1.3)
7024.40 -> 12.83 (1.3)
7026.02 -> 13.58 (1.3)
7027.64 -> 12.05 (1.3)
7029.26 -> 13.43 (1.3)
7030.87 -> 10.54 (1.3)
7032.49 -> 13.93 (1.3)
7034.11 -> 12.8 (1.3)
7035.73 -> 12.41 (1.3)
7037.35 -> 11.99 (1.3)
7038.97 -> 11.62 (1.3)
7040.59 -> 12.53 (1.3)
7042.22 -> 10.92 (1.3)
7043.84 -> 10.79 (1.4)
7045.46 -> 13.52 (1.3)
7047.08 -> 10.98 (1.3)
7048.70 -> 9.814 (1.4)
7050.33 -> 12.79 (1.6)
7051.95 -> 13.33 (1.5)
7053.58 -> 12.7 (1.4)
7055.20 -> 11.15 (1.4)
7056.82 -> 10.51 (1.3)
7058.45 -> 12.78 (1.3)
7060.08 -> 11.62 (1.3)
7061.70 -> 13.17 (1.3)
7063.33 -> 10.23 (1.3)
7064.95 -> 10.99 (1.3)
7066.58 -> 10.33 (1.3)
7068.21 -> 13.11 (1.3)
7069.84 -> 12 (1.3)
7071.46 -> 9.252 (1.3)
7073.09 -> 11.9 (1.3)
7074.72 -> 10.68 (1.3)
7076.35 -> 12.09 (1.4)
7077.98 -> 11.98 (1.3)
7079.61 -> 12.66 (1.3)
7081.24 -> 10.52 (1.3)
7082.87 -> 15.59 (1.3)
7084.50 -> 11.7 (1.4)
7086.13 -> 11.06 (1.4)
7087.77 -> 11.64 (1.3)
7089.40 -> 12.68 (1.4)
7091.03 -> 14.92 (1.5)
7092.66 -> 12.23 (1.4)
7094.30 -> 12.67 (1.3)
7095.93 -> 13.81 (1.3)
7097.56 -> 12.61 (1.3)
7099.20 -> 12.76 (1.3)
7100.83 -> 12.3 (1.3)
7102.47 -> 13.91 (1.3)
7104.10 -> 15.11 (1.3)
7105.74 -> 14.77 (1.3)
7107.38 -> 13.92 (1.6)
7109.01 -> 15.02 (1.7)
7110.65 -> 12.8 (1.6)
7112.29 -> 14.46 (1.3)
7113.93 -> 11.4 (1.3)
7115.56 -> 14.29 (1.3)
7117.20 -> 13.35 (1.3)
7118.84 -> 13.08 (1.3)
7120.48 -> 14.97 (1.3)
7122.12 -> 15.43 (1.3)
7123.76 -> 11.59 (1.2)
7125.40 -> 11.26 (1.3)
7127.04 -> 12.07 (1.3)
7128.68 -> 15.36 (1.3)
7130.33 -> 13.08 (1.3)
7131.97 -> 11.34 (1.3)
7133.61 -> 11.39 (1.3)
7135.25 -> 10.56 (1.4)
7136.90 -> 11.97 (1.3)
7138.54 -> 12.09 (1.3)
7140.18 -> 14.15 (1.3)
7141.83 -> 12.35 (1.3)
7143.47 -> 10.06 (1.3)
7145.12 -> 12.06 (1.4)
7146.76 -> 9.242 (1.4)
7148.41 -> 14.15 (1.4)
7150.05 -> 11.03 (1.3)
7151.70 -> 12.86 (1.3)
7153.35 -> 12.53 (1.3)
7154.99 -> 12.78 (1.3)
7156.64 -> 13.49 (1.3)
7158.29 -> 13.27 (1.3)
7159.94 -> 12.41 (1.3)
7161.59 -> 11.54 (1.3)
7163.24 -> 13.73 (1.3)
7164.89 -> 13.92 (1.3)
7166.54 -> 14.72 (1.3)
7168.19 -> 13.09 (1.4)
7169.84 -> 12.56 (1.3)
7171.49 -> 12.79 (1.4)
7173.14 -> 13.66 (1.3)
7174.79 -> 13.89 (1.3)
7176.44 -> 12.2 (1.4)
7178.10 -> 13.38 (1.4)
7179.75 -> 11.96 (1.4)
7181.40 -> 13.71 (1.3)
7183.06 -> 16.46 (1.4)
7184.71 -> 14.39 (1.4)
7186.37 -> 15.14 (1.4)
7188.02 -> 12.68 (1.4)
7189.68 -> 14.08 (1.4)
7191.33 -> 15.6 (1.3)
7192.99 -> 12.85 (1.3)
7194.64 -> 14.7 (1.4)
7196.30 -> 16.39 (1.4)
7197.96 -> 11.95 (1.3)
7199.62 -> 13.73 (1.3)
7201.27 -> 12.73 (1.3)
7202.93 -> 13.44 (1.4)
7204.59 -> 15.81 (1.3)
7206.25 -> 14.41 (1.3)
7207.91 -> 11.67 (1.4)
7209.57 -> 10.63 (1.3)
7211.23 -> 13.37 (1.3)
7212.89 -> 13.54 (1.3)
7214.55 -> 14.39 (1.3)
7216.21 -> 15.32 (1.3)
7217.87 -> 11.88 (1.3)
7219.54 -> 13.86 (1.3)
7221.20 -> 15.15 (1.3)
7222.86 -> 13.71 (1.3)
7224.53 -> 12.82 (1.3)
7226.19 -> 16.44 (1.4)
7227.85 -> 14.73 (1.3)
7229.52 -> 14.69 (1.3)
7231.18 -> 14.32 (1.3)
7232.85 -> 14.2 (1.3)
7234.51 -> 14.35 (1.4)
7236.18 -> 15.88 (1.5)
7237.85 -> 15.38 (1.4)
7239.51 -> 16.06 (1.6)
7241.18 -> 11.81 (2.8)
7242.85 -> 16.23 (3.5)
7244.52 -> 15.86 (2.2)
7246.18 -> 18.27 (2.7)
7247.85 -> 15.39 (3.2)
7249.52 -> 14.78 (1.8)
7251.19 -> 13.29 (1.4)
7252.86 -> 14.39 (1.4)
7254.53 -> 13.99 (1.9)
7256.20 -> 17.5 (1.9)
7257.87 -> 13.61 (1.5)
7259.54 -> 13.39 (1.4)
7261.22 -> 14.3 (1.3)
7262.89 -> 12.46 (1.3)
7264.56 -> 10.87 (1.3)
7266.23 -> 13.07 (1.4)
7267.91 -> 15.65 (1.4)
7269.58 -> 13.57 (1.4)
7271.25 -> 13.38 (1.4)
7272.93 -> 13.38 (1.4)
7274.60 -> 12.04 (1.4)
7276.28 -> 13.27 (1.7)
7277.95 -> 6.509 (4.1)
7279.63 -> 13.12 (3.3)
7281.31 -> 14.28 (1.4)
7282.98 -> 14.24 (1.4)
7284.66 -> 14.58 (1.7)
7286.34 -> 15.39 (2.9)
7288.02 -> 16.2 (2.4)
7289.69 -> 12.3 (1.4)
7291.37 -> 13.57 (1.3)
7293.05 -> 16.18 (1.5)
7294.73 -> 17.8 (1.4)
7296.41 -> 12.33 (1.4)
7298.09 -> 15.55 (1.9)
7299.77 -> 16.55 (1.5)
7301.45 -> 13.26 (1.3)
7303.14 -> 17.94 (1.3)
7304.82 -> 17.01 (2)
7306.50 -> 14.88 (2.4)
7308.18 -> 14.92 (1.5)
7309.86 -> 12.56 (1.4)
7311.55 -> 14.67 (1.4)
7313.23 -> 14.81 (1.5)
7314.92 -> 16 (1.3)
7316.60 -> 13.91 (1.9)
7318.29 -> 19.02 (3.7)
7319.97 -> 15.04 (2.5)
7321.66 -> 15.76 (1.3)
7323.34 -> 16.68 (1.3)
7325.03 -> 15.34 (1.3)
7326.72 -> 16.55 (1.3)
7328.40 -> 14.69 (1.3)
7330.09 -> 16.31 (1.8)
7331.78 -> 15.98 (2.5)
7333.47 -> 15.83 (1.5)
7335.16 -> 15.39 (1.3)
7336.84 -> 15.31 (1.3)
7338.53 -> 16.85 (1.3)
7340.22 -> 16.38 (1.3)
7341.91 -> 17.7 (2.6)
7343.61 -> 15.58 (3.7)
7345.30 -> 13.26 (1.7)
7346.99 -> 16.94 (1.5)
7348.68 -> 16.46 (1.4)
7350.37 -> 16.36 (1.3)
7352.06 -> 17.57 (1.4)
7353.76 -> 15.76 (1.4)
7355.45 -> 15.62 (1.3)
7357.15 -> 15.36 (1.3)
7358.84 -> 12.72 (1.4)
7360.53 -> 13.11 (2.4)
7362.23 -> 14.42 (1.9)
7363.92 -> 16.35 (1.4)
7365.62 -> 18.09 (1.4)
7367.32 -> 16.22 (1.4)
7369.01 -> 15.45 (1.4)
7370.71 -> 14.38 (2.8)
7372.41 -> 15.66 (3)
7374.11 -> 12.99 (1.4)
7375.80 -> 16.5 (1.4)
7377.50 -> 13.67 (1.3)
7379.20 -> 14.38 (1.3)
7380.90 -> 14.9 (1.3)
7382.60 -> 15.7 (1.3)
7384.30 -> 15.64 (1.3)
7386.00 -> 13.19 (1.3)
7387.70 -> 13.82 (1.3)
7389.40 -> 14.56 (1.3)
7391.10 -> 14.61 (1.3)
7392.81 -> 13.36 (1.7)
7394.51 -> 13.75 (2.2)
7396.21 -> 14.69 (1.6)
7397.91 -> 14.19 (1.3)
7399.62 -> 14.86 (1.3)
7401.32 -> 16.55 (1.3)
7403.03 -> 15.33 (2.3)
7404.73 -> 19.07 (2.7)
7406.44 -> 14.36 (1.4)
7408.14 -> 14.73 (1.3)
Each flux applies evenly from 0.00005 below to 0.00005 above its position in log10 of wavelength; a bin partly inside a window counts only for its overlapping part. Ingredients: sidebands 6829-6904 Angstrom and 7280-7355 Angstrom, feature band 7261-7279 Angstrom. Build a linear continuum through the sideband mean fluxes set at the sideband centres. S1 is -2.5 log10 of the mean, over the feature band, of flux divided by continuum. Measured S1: 0.20 mag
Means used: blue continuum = 11.4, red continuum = 15.5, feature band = 12.5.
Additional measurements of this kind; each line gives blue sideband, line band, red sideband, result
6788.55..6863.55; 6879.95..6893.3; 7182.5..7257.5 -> 0.13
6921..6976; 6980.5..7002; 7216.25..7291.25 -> 0.10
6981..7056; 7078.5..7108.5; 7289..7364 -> -0.08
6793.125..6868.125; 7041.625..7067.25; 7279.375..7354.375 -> 0.13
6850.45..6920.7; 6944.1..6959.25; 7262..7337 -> 0.06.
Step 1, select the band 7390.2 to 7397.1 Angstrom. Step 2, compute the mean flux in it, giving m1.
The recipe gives 14.1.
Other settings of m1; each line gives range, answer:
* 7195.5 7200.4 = 14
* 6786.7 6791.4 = 11.1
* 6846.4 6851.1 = 10.7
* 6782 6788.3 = 10.5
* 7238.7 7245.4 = 15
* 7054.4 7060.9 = 11.5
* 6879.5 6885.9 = 9.63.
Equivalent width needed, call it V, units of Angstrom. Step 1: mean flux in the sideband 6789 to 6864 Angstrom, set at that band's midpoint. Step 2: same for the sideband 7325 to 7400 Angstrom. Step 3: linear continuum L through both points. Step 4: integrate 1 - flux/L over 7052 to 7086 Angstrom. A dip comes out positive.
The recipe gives 3.0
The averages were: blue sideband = 11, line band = 11.8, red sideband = 15.3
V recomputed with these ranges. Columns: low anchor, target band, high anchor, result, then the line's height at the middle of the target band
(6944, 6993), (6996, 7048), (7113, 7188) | 4.49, 11.9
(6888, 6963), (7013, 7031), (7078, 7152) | 1.97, 12.3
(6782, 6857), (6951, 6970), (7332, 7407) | 0.47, 12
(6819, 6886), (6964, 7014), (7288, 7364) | 6.46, 12.5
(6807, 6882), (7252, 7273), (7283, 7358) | 1.71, 15.1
